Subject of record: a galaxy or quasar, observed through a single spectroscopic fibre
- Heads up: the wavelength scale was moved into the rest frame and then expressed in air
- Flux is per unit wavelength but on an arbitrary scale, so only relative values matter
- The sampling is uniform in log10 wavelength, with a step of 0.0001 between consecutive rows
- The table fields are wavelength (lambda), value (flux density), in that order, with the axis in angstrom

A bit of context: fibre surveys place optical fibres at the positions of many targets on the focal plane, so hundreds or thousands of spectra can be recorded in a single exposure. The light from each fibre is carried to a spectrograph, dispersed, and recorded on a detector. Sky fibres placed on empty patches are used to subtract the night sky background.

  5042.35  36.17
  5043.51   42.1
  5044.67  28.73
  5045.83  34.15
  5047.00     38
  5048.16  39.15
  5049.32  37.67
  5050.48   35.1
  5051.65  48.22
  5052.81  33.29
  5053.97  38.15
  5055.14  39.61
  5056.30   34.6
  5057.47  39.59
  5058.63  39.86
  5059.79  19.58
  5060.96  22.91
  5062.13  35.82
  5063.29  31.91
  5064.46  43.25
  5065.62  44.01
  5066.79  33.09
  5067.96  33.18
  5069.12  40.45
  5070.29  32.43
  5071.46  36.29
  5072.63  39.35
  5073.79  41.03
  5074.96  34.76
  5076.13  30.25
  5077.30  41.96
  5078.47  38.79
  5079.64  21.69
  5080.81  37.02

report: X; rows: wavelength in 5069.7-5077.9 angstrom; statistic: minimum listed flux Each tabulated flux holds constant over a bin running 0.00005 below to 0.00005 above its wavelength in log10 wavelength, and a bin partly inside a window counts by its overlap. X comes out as 30.25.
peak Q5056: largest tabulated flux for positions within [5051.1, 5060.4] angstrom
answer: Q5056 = 48.22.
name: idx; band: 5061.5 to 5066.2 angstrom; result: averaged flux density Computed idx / 38.6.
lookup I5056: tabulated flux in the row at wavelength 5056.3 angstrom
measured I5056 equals 34.6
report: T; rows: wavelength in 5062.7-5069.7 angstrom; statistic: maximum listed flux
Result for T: 44.01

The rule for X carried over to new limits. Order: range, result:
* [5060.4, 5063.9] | 22.91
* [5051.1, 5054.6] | 33.29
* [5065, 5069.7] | 33.09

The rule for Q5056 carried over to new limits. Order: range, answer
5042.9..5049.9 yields 42.1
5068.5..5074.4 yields 41.03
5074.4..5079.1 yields 41.96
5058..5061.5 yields 39.86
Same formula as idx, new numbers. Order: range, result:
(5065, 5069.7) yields 37.8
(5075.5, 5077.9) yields 36.1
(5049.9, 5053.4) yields 38.9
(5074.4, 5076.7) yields 32.5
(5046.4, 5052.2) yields 39.5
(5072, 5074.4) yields 40.1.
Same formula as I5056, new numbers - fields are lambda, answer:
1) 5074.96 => 34.76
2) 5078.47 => 38.79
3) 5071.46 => 36.29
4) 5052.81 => 33.29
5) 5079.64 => 21.69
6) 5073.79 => 41.03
